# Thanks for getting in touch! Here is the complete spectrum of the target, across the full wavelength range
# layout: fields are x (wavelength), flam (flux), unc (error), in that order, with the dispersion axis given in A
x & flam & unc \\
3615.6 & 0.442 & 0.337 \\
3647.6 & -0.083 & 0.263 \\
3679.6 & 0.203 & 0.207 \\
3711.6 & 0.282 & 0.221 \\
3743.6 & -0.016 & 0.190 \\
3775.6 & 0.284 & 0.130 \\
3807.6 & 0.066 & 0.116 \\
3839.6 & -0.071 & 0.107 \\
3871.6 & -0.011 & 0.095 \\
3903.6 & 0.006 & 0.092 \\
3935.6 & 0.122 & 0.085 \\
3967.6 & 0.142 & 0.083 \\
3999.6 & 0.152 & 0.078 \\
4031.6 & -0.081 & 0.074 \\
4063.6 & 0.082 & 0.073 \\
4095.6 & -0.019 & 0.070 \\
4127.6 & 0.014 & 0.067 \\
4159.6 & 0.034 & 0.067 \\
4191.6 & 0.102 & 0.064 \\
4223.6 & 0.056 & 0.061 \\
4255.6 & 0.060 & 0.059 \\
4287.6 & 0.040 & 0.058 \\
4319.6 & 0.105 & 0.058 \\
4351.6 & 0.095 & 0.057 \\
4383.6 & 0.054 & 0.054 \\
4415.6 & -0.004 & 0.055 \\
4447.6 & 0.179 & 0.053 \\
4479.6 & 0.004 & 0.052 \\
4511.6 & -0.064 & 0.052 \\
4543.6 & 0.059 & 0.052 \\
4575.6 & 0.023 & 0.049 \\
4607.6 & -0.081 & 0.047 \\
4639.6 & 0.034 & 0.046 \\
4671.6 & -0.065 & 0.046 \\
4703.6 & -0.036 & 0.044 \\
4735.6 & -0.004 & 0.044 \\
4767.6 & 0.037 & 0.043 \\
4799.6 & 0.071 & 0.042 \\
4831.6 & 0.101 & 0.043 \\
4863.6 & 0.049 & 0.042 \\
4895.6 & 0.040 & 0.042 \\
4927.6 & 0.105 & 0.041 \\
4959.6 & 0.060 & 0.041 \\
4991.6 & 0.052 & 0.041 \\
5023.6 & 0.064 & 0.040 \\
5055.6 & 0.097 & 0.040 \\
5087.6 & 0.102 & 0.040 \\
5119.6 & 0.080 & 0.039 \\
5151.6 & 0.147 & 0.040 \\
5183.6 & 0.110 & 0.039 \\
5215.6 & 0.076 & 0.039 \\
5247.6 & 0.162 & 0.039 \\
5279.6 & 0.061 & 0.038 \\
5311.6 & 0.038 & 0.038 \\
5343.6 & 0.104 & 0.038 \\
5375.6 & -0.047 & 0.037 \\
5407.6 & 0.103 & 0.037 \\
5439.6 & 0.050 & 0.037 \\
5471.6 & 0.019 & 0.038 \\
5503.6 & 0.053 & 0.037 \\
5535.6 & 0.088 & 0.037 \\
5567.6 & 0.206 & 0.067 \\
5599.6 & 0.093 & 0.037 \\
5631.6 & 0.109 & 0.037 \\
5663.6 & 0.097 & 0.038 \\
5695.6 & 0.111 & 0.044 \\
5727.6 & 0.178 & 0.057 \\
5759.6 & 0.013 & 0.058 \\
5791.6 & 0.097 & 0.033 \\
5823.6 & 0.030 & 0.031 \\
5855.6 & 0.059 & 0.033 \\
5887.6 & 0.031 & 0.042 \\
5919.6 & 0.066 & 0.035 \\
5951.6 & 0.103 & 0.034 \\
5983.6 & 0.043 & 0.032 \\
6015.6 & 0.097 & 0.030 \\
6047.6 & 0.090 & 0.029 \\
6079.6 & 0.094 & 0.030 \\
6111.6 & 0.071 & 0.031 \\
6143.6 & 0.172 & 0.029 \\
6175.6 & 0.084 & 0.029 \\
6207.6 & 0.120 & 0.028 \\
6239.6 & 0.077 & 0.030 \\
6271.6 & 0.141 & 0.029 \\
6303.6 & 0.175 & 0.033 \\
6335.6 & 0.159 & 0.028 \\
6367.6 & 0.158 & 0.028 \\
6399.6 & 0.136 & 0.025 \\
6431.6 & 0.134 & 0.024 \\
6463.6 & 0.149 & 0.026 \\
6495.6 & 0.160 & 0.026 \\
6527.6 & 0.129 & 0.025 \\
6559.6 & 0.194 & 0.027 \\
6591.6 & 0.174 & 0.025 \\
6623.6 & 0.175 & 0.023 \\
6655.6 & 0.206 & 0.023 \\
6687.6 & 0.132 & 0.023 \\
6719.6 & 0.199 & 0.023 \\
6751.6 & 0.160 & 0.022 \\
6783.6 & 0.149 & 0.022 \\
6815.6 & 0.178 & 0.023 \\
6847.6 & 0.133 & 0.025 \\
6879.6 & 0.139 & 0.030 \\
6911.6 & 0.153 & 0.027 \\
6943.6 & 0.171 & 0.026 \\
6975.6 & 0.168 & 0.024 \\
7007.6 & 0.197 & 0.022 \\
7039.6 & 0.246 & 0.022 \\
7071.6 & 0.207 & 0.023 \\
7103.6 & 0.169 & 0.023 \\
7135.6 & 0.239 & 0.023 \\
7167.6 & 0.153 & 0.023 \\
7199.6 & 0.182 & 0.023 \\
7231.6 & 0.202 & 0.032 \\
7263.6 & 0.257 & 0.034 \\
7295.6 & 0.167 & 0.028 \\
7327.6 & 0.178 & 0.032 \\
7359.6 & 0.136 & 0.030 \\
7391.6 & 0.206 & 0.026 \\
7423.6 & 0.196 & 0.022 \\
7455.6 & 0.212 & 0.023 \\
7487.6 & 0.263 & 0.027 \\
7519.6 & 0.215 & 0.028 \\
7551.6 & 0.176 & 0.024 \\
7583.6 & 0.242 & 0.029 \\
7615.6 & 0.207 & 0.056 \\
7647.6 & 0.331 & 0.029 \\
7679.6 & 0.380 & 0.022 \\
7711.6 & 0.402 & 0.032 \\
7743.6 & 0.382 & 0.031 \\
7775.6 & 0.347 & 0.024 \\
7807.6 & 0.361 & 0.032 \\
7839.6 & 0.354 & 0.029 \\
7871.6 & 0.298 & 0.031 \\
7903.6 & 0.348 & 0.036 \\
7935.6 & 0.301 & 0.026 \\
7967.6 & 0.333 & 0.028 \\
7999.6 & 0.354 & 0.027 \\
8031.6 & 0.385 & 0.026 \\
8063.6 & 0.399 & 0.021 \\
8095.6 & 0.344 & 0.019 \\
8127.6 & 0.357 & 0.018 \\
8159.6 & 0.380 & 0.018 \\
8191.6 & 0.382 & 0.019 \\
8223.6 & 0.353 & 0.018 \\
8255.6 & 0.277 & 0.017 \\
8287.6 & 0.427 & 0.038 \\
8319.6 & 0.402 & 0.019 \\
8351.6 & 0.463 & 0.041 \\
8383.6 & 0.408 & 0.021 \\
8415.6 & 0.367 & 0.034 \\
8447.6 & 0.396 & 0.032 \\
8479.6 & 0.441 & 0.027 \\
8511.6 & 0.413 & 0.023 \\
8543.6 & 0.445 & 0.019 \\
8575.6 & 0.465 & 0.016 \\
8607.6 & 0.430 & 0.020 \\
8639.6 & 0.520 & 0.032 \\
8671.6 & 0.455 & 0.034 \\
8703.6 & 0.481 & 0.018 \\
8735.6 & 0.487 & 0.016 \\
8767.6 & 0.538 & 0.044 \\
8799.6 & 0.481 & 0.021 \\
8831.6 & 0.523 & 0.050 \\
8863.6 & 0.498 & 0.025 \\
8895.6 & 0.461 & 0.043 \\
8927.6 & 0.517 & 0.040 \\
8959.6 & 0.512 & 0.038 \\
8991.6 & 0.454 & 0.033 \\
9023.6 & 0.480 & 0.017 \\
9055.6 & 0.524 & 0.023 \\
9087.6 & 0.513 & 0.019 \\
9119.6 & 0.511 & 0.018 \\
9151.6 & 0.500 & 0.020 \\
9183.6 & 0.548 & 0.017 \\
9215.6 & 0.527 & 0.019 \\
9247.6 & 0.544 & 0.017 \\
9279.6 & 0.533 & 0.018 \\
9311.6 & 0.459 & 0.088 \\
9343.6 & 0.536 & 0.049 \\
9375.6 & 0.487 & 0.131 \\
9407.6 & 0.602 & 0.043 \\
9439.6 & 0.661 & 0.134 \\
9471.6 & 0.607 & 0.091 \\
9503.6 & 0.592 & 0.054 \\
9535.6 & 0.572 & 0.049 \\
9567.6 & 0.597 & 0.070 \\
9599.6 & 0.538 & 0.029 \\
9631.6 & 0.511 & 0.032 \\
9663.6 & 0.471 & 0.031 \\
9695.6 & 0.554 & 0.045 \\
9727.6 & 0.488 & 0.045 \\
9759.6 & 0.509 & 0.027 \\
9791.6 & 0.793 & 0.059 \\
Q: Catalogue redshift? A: 0.917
